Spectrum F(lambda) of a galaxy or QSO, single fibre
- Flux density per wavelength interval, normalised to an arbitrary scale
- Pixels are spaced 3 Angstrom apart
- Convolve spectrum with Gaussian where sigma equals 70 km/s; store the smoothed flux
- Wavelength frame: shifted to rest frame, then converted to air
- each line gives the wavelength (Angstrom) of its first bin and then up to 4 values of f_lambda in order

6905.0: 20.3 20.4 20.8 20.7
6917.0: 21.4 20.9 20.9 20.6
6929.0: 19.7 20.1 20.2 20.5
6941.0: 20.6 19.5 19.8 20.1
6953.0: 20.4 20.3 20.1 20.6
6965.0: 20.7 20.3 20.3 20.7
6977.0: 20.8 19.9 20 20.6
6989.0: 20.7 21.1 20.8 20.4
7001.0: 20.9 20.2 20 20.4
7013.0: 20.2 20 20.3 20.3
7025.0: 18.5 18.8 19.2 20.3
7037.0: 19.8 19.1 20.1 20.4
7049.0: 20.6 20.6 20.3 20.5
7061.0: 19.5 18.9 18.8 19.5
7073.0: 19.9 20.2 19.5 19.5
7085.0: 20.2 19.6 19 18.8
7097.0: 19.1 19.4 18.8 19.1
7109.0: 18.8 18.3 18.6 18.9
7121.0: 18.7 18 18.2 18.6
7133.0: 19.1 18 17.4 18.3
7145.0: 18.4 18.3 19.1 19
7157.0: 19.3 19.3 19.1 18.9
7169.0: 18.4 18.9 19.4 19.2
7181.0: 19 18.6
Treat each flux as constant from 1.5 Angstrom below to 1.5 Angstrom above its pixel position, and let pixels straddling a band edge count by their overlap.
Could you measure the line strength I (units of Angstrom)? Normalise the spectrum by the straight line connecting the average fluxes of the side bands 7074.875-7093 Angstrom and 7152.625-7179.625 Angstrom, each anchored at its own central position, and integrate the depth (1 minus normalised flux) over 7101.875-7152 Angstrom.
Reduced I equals 2.2 Angstrom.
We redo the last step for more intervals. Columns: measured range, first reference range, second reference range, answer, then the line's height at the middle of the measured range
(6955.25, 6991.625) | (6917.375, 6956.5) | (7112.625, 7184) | -0.7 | 20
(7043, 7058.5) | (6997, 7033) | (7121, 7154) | -0.8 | 19.5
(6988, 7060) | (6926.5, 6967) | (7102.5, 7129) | -2.5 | 19.5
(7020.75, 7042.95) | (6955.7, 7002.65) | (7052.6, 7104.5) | 0.6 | 20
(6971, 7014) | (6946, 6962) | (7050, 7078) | -0.9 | 20.1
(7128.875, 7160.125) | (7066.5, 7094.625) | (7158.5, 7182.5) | 1.0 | 19.2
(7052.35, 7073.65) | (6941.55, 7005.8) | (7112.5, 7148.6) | -0.5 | 19.2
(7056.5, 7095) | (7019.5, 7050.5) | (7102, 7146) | -0.8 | 19.2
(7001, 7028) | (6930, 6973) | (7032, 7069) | 0.1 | 20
